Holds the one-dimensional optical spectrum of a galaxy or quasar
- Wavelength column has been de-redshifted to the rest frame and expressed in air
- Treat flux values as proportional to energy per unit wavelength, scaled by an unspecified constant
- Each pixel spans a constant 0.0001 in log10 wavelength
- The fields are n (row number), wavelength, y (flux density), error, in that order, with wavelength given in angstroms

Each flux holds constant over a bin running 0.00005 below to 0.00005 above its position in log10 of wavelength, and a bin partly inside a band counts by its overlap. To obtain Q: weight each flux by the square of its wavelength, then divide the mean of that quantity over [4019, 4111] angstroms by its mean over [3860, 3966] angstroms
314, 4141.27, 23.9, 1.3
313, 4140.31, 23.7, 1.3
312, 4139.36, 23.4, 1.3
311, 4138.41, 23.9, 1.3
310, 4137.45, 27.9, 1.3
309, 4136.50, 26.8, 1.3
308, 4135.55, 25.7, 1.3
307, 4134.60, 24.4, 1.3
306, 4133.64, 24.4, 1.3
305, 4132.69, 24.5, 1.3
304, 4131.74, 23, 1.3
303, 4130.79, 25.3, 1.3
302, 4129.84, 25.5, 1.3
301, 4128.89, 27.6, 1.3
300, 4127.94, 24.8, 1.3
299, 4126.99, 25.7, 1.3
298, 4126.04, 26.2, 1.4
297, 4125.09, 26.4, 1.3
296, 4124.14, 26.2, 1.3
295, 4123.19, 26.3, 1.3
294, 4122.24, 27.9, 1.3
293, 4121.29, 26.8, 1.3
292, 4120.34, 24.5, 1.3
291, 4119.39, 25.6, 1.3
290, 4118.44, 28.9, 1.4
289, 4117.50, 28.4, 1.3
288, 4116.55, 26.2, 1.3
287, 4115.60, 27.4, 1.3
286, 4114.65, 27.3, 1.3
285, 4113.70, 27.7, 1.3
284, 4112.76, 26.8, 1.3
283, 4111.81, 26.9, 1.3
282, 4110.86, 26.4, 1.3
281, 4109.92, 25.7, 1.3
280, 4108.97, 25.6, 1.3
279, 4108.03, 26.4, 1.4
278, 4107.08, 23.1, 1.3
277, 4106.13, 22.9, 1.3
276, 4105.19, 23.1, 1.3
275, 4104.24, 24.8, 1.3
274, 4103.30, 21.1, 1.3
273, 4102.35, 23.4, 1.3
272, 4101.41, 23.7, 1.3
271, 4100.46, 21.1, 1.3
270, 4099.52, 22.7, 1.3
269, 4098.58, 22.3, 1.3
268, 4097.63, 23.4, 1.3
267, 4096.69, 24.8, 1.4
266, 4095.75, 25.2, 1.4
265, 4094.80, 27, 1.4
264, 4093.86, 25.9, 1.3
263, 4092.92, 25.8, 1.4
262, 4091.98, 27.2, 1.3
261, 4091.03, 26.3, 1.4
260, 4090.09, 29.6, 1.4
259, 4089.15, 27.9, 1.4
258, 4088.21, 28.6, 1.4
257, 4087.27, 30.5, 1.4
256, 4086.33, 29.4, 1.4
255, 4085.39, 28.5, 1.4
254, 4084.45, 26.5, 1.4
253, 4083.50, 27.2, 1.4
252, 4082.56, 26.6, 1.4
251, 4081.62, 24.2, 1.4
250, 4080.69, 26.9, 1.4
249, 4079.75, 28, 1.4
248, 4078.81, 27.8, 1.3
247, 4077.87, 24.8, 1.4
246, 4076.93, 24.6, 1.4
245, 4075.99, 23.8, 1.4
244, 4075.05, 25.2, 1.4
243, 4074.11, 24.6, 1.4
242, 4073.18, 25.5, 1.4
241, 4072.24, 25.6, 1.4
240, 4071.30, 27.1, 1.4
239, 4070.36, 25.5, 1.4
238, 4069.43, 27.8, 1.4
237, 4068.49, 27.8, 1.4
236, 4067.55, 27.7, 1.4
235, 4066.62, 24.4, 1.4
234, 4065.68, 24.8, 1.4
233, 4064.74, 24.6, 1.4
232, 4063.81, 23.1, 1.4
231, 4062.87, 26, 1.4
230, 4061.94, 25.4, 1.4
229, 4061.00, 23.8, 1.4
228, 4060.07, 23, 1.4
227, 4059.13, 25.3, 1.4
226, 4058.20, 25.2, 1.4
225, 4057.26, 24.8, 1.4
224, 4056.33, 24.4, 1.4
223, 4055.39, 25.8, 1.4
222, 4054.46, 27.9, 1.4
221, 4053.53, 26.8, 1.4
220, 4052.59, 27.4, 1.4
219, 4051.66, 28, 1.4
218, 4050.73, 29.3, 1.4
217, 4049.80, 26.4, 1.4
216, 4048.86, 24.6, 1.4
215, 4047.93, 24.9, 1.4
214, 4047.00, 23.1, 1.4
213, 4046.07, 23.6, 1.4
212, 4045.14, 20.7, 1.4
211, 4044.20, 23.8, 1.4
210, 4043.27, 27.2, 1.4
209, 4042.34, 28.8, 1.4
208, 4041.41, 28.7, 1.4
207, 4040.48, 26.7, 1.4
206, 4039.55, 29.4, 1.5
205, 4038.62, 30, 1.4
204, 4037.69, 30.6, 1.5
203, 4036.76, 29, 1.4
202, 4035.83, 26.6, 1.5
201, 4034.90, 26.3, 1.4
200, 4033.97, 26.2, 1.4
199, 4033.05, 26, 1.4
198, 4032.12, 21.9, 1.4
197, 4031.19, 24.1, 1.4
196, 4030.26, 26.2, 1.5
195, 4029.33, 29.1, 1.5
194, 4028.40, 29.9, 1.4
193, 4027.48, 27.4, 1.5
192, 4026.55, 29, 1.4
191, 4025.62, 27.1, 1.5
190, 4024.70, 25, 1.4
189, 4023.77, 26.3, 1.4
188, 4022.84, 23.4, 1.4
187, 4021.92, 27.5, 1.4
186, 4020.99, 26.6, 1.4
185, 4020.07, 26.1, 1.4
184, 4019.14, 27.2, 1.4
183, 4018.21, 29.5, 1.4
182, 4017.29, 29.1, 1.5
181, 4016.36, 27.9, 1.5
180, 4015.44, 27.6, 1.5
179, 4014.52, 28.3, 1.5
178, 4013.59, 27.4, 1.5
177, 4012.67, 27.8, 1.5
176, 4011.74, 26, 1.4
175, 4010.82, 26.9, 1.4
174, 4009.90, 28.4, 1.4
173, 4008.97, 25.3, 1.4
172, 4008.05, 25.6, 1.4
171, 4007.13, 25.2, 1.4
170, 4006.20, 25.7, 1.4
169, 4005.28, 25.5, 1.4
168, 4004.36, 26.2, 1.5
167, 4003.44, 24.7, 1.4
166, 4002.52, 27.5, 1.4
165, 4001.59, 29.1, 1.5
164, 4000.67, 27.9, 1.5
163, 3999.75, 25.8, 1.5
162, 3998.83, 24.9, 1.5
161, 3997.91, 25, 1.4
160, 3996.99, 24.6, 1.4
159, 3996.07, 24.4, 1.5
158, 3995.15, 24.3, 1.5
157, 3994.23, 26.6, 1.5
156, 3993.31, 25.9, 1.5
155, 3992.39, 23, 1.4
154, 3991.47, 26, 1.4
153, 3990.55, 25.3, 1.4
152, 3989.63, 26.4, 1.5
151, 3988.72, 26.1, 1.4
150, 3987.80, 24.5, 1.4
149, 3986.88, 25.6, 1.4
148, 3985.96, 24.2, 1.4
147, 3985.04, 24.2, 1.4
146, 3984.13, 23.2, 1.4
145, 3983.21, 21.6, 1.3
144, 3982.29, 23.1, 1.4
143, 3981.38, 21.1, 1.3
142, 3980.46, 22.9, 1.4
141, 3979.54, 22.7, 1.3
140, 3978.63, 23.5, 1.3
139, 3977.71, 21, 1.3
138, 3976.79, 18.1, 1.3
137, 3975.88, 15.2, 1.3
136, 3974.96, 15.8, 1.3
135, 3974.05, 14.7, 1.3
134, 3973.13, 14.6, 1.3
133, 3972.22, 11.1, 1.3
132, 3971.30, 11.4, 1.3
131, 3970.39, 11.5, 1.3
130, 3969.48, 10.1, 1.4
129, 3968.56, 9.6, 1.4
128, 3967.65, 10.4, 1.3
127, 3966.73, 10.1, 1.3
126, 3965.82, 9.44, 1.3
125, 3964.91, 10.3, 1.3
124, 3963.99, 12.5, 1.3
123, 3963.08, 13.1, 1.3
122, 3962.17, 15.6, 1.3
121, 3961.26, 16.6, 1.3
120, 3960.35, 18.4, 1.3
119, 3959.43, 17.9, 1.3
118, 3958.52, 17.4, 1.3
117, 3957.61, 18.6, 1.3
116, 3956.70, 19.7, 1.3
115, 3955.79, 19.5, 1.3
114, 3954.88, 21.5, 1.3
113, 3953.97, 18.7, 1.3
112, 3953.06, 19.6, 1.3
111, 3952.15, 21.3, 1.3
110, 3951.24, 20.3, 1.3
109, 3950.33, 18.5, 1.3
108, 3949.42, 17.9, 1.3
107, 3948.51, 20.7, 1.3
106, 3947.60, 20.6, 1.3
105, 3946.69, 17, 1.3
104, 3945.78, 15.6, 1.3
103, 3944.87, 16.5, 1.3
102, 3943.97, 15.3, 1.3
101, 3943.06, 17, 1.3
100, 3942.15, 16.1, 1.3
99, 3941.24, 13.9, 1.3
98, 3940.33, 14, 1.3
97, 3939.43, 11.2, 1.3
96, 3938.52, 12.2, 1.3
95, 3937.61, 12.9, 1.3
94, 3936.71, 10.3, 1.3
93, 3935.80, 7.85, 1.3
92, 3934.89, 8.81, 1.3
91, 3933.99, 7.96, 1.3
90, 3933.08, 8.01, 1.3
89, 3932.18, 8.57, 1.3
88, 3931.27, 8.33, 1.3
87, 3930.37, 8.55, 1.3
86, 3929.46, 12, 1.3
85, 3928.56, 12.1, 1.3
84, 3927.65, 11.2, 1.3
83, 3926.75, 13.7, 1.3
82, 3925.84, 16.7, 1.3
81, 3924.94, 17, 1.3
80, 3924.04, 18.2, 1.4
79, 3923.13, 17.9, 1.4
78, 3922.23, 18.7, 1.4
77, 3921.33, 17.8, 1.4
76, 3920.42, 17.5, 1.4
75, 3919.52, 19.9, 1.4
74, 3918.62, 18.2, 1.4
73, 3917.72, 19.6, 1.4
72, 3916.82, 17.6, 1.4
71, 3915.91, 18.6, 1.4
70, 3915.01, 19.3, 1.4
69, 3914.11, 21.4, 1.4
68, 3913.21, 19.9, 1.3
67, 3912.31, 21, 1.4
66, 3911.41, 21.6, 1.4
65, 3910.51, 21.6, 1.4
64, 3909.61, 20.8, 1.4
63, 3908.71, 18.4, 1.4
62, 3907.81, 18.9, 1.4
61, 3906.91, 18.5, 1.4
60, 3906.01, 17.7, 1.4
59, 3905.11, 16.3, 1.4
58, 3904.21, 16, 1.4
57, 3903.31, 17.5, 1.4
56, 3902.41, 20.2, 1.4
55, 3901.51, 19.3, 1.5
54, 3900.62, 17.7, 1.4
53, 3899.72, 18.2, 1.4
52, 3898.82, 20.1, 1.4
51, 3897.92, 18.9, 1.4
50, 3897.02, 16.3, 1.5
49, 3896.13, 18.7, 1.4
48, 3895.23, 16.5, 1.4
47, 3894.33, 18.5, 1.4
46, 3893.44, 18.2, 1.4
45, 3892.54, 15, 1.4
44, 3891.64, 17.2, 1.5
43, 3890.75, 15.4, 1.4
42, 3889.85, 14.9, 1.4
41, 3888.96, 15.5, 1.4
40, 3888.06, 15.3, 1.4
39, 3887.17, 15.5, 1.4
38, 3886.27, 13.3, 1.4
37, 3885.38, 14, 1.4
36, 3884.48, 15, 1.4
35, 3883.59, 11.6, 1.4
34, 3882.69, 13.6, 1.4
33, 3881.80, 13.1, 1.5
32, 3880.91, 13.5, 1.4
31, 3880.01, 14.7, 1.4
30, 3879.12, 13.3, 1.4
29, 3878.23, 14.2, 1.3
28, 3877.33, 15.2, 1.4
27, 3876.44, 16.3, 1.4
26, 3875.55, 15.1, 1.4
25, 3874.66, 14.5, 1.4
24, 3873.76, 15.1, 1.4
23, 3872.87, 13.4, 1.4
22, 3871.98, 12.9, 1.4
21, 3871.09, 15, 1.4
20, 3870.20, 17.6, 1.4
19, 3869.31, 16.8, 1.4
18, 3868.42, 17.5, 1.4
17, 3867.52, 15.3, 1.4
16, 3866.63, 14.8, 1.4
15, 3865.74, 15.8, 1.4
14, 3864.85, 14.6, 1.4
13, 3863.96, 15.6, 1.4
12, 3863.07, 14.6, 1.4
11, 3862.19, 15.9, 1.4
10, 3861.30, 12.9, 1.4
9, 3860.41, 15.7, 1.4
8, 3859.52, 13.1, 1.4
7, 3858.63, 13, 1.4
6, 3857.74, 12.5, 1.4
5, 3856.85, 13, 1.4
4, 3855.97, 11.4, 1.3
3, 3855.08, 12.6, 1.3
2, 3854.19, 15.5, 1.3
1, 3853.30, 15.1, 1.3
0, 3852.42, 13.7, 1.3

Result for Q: 1.7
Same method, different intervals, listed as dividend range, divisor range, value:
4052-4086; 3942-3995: 1.46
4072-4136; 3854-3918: 1.77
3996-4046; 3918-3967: 1.83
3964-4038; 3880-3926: 1.41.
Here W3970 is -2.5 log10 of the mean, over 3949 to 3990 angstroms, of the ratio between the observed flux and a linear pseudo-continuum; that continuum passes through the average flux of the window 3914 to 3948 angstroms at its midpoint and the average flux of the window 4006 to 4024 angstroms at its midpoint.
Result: 0.129 mag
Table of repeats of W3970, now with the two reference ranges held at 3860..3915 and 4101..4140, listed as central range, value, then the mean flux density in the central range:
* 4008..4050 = -0.21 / 26.7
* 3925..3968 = 0.27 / 14.6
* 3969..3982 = 0.19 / 16.8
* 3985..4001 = -0.22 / 25.3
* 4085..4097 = -0.13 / 27.5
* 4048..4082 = -0.11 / 25.8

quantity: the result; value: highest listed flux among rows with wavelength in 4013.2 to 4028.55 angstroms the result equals 29.9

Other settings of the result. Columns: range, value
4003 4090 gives 30.6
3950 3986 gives 24.2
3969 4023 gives 29.5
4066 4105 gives 30.5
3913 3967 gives 21.5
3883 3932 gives 21.6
